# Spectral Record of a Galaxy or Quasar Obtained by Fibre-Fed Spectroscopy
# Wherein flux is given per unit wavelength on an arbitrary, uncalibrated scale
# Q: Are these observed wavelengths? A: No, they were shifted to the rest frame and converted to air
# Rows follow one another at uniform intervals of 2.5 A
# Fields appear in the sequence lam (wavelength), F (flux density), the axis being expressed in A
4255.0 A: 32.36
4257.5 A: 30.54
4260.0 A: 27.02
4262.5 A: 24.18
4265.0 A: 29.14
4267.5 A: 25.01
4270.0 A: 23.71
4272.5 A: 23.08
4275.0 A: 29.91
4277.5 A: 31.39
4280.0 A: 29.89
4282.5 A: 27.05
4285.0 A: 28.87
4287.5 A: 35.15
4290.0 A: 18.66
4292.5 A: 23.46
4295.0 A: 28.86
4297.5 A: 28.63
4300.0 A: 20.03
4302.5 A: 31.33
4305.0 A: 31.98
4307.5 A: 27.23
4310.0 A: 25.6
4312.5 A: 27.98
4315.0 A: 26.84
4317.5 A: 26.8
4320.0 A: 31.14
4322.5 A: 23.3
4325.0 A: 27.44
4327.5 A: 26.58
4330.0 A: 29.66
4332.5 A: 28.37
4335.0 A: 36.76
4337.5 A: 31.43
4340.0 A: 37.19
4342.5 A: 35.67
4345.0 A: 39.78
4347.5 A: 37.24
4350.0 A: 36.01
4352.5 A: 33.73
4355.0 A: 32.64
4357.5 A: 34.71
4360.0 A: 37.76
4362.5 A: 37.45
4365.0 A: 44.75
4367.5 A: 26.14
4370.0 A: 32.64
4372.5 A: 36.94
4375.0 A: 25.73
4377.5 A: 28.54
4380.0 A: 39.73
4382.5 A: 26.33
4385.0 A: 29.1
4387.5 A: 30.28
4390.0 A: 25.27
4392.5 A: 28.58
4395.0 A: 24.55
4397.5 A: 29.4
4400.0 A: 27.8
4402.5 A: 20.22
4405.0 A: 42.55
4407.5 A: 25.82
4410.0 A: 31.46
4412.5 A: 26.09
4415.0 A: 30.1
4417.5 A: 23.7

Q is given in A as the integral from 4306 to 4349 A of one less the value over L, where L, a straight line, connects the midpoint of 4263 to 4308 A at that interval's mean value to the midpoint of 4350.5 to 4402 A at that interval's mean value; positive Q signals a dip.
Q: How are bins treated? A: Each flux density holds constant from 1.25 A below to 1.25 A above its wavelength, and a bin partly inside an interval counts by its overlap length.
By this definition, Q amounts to -1.8 A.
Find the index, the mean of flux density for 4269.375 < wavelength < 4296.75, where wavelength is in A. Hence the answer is 27.4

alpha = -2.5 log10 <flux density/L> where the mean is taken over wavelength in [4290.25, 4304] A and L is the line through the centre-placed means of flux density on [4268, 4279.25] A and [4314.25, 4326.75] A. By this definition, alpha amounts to 0.04 mag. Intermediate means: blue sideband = 27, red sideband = 27.1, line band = 26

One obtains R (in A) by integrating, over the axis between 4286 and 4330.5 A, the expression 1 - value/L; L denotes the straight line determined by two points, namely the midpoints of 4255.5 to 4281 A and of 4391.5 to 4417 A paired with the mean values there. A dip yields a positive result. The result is 0.92 A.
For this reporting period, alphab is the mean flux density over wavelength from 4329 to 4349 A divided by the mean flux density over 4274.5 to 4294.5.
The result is 1.24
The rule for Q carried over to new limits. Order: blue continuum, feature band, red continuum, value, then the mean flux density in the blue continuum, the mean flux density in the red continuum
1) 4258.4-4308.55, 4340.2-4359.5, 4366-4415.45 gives -4.9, 27.3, 29.4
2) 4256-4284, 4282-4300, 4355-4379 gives 1.3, 27.4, 33.8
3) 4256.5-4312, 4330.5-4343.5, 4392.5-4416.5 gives -2.7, 27.3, 28.6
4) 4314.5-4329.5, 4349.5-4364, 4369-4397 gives -3.5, 27.2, 29.8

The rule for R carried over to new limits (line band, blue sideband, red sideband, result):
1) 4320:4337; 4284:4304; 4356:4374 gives 1.19 A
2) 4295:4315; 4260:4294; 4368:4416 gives -0.04 A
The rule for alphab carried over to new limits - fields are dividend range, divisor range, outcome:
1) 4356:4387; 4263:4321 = 1.21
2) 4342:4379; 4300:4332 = 1.25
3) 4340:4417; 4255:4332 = 1.16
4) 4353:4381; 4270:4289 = 1.19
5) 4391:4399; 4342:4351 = 0.74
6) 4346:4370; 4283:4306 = 1.30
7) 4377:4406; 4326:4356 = 0.87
